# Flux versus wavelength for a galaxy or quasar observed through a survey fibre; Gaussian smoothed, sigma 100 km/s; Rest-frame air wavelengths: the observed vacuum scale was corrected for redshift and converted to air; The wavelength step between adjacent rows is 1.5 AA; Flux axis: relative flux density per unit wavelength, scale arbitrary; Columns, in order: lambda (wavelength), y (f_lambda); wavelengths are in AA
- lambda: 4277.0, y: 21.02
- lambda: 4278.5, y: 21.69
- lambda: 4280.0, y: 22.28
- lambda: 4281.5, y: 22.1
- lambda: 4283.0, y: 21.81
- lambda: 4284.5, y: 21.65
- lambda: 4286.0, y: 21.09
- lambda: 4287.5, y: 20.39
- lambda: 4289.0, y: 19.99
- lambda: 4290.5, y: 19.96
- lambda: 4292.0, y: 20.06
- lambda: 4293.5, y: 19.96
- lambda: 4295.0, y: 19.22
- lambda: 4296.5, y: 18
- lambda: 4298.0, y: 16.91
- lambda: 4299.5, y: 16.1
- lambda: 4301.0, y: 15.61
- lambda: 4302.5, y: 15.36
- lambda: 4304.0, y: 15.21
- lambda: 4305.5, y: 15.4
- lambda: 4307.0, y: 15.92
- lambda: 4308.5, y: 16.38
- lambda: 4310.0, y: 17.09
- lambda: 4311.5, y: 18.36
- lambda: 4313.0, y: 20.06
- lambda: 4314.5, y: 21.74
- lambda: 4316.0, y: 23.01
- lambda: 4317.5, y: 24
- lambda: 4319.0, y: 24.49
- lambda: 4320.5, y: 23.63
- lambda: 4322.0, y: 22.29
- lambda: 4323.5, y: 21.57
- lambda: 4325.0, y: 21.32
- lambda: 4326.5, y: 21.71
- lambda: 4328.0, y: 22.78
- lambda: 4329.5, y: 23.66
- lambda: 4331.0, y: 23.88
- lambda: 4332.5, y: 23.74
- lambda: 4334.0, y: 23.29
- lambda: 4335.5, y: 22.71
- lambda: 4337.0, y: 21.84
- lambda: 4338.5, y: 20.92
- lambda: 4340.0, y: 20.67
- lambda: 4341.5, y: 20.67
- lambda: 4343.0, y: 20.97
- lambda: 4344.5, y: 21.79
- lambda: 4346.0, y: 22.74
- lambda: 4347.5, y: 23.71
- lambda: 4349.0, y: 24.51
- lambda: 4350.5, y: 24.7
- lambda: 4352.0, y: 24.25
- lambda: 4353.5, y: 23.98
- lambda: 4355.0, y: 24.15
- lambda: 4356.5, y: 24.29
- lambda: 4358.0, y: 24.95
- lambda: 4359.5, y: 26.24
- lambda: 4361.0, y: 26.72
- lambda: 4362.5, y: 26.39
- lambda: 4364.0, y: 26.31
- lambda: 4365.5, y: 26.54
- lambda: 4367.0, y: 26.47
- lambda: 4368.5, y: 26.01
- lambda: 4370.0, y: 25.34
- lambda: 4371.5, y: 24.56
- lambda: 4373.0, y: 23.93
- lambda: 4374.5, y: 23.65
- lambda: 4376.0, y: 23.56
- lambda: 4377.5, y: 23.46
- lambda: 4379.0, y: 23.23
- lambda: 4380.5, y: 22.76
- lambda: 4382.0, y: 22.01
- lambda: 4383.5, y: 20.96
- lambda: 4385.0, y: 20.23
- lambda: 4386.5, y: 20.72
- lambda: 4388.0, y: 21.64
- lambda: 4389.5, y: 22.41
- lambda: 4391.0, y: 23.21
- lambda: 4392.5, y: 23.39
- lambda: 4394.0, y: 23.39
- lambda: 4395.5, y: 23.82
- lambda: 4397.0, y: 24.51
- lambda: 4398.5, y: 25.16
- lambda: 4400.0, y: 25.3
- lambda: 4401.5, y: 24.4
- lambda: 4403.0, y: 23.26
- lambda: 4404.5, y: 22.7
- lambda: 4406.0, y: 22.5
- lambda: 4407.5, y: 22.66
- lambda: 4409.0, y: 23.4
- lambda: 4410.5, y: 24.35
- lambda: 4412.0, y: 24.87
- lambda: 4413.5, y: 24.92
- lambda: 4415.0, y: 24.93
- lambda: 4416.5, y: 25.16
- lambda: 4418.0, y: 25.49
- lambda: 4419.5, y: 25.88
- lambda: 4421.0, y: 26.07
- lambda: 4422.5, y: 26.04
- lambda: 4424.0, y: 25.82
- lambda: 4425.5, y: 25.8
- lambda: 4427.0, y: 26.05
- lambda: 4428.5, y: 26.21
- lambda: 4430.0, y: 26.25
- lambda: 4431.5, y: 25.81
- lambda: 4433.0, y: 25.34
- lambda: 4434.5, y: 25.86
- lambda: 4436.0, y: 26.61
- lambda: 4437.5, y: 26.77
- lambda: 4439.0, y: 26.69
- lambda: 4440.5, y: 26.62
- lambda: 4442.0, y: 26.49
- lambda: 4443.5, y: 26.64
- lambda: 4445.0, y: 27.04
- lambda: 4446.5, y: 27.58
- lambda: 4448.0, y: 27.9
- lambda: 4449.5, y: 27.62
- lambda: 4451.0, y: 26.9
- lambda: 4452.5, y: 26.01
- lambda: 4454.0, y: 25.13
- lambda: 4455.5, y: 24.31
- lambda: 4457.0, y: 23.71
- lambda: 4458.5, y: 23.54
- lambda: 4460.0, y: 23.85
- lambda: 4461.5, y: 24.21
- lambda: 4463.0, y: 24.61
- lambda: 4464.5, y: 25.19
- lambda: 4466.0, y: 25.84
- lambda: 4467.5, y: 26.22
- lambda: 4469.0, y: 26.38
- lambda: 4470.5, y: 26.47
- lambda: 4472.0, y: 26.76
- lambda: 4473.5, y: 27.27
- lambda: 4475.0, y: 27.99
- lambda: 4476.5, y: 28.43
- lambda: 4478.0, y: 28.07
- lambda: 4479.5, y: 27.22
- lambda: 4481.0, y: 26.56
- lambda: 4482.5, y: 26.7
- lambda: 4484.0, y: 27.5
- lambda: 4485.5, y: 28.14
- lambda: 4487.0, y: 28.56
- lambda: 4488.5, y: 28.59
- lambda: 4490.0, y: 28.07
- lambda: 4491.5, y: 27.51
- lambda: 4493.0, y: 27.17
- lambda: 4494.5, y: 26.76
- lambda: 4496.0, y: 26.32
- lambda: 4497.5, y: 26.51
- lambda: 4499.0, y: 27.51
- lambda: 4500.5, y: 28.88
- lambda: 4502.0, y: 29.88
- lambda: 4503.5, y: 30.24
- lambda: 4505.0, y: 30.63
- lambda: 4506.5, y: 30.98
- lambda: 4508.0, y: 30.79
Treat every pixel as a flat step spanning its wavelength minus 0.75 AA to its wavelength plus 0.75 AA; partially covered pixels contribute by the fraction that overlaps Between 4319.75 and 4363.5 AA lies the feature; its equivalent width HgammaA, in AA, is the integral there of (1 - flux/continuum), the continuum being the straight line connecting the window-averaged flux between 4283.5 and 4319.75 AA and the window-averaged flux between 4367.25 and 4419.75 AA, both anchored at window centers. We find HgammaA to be -4.6 AA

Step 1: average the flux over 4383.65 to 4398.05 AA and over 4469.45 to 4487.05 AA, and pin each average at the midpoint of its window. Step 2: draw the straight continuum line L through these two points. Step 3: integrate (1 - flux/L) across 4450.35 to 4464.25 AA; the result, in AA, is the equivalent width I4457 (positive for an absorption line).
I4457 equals 0.8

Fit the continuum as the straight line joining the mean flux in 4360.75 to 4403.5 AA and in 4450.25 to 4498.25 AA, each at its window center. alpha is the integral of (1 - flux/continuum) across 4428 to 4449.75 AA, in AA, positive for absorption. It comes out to -1.0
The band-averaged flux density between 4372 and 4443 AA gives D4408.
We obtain 24.4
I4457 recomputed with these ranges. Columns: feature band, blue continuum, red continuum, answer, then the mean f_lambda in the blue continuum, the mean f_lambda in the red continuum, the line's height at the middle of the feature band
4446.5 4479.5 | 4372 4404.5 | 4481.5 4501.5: 0.32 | 23.1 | 27.6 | 26.3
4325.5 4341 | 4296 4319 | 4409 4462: -2.20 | 18.2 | 25.8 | 19.7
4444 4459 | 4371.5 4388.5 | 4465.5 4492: -0.01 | 22.5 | 27.4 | 26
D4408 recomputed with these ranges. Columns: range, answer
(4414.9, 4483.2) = 26.1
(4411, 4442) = 25.9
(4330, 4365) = 23.6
